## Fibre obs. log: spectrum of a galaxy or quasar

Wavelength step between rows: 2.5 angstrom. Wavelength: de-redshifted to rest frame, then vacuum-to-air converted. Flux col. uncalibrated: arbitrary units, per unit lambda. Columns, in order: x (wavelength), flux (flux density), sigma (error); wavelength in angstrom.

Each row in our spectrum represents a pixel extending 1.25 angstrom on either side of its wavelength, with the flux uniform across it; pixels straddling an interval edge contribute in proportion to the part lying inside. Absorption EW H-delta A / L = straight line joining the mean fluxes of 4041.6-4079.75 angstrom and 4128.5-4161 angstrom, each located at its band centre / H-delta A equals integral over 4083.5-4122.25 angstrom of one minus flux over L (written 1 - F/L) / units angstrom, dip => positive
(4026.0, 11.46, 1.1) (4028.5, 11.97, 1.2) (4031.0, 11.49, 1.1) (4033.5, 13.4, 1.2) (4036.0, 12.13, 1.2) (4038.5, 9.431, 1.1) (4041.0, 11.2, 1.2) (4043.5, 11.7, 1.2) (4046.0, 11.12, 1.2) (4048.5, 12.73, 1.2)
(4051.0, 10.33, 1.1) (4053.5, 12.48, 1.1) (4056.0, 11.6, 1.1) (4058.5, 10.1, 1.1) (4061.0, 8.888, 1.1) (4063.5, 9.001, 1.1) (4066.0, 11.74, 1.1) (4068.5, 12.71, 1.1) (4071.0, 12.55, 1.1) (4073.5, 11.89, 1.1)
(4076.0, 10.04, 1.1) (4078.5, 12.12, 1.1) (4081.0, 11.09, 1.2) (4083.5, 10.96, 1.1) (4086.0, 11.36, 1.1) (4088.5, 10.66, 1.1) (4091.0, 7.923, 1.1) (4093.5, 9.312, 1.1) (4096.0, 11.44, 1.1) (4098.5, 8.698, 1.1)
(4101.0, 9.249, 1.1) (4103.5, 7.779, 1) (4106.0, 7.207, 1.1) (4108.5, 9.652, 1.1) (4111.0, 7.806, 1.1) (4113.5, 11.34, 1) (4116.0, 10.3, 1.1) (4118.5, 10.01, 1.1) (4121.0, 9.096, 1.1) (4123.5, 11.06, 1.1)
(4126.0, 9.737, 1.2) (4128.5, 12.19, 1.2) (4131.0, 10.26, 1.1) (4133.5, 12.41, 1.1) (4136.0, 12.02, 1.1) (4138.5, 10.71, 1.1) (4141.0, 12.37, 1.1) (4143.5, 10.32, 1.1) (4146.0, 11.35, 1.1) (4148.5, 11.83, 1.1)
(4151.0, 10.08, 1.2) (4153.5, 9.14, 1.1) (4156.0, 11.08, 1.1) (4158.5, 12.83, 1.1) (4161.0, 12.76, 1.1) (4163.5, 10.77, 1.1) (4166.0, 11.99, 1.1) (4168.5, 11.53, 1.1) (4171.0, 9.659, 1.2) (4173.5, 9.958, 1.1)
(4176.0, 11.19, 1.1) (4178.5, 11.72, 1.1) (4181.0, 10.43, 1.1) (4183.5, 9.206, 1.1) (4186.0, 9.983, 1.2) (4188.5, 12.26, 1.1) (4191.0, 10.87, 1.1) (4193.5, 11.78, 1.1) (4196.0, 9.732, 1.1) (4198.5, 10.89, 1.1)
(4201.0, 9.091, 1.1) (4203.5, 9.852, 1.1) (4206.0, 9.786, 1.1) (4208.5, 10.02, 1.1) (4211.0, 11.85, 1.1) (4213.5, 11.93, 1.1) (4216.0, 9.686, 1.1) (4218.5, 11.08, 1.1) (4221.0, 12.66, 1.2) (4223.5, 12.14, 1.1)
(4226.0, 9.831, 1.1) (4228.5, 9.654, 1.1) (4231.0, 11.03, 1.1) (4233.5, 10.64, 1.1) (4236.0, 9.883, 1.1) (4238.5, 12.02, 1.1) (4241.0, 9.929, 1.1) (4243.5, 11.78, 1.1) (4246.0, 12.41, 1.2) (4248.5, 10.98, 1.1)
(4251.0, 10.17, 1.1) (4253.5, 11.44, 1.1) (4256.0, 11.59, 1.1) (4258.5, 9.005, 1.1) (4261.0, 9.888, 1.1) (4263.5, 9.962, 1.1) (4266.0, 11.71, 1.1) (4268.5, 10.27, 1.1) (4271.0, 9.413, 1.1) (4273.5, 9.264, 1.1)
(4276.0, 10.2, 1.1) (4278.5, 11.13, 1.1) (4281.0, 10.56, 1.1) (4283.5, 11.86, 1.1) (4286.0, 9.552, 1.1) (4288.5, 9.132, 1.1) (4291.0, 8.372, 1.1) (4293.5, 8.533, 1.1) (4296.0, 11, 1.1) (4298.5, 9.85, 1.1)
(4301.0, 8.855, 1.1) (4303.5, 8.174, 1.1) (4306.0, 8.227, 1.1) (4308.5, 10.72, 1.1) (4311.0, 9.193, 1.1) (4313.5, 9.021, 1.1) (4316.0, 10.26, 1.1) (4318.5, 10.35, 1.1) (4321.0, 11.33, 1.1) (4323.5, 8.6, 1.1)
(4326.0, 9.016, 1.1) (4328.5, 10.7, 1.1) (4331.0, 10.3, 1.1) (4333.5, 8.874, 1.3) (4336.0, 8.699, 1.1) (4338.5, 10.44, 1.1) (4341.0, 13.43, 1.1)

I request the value 6.1 angstrom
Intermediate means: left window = 11.3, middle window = 9.5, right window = 11.3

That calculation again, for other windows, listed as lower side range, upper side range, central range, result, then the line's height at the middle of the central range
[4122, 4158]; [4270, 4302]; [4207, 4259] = -3.4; 10.3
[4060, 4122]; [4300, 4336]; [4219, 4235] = -2.0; 9.76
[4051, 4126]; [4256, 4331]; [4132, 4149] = -2.3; 10.2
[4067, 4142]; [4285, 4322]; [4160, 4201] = -3.1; 10.1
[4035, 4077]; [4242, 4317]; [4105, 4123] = 2.4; 10.9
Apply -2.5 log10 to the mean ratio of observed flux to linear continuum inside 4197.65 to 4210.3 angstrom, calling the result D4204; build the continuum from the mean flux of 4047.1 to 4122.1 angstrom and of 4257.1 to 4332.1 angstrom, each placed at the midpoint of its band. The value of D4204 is 0.01 mag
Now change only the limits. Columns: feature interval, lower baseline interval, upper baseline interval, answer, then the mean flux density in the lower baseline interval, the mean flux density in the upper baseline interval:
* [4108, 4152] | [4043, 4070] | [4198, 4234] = 0.02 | 11.1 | 10.7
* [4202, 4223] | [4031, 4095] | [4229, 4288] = -0.02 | 11.1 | 10.6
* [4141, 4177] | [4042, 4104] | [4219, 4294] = -0.04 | 10.7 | 10.5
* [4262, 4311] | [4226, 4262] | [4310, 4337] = 0.04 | 10.7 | 9.68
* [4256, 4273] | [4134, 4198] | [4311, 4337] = 0.01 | 11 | 9.7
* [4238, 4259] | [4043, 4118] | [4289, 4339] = -0.14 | 10.4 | 9.51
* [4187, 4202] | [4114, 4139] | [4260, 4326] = -0.04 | 10.8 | 9.81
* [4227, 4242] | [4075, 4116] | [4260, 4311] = -0.08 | 9.8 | 9.82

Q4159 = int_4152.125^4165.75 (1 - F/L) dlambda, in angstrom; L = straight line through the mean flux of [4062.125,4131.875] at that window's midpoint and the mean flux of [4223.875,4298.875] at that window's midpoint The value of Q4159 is -1.38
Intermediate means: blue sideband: 10.3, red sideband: 10.4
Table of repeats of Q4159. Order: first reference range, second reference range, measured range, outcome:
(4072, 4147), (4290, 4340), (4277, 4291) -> -0.8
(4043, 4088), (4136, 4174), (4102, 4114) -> 2.8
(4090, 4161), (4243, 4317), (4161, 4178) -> -1.3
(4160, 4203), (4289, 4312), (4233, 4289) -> -4.8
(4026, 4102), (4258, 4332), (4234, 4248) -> -1.5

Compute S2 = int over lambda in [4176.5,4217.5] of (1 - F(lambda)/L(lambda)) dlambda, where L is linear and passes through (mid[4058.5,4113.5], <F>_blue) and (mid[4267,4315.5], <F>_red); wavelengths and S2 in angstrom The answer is -2.92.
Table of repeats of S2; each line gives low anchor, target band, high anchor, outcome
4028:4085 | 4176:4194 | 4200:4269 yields 0.0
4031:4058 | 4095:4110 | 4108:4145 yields 2.7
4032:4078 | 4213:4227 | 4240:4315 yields -1.1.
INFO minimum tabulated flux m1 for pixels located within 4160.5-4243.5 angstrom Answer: 9.091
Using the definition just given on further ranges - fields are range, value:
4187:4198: 9.732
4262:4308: 8.174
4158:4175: 9.659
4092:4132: 7.207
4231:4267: 9.005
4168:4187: 9.206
